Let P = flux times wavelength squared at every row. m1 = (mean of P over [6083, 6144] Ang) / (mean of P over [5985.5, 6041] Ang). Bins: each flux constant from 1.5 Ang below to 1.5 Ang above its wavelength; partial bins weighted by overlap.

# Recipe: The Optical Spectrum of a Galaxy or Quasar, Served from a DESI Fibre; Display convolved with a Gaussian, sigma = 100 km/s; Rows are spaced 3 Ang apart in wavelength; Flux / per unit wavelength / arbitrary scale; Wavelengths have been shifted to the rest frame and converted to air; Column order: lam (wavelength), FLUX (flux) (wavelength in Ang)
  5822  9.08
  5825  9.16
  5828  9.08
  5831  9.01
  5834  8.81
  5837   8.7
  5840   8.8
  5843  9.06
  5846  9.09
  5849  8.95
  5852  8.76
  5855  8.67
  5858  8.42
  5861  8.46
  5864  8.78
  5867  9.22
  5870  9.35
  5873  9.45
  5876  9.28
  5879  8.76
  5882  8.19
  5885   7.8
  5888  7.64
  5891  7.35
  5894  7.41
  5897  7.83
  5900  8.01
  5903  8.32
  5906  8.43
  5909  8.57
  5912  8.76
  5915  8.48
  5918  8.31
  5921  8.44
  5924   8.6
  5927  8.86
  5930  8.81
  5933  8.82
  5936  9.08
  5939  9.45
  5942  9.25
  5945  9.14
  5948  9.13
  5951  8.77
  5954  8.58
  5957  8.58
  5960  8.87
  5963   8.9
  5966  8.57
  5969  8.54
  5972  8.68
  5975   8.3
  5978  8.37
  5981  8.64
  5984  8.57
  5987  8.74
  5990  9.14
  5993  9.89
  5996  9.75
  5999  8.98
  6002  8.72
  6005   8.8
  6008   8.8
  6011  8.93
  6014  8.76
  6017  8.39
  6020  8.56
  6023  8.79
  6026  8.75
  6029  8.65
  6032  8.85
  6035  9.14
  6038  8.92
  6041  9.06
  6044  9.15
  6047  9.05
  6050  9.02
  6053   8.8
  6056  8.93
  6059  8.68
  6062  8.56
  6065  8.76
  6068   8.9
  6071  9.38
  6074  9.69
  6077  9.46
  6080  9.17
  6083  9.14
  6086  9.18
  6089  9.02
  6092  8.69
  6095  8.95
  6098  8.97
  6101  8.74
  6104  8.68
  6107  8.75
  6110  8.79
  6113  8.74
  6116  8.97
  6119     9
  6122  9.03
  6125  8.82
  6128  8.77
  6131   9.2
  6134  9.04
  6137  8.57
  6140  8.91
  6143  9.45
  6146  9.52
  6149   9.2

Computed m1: 1.03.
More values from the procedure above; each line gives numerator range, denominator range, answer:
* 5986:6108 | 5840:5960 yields 1.09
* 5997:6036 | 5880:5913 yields 1.14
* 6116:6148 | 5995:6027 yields 1.06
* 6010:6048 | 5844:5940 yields 1.08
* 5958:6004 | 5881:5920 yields 1.12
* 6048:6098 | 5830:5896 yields 1.12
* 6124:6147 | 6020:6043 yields 1.05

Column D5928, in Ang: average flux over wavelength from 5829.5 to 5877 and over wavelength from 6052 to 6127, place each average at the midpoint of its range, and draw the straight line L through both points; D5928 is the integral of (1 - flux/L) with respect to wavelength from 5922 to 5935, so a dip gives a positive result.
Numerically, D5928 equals 0.2 Ang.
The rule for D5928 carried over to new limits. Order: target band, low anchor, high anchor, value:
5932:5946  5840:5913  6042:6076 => -0.76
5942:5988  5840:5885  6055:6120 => 0.98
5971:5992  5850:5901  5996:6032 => 0.10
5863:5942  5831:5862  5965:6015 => 2.31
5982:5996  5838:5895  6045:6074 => -0.50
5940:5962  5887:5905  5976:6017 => -1.37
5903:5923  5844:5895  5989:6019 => 0.53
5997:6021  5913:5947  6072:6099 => 0.62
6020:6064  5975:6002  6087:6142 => 0.26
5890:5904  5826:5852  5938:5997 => 1.77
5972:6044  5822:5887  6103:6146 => 0.35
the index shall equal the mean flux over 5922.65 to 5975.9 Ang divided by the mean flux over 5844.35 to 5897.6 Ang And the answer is 1.04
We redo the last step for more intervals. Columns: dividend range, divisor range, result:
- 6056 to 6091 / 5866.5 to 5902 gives 1.09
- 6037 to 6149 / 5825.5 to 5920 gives 1.05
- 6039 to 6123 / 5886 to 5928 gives 1.09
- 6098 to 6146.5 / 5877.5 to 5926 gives 1.09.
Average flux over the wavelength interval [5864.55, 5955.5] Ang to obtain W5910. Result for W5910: 8.6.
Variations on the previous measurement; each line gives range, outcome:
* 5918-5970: 8.83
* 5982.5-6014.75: 9.01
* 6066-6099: 9.14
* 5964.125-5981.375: 8.52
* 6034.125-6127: 8.97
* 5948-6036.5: 8.8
